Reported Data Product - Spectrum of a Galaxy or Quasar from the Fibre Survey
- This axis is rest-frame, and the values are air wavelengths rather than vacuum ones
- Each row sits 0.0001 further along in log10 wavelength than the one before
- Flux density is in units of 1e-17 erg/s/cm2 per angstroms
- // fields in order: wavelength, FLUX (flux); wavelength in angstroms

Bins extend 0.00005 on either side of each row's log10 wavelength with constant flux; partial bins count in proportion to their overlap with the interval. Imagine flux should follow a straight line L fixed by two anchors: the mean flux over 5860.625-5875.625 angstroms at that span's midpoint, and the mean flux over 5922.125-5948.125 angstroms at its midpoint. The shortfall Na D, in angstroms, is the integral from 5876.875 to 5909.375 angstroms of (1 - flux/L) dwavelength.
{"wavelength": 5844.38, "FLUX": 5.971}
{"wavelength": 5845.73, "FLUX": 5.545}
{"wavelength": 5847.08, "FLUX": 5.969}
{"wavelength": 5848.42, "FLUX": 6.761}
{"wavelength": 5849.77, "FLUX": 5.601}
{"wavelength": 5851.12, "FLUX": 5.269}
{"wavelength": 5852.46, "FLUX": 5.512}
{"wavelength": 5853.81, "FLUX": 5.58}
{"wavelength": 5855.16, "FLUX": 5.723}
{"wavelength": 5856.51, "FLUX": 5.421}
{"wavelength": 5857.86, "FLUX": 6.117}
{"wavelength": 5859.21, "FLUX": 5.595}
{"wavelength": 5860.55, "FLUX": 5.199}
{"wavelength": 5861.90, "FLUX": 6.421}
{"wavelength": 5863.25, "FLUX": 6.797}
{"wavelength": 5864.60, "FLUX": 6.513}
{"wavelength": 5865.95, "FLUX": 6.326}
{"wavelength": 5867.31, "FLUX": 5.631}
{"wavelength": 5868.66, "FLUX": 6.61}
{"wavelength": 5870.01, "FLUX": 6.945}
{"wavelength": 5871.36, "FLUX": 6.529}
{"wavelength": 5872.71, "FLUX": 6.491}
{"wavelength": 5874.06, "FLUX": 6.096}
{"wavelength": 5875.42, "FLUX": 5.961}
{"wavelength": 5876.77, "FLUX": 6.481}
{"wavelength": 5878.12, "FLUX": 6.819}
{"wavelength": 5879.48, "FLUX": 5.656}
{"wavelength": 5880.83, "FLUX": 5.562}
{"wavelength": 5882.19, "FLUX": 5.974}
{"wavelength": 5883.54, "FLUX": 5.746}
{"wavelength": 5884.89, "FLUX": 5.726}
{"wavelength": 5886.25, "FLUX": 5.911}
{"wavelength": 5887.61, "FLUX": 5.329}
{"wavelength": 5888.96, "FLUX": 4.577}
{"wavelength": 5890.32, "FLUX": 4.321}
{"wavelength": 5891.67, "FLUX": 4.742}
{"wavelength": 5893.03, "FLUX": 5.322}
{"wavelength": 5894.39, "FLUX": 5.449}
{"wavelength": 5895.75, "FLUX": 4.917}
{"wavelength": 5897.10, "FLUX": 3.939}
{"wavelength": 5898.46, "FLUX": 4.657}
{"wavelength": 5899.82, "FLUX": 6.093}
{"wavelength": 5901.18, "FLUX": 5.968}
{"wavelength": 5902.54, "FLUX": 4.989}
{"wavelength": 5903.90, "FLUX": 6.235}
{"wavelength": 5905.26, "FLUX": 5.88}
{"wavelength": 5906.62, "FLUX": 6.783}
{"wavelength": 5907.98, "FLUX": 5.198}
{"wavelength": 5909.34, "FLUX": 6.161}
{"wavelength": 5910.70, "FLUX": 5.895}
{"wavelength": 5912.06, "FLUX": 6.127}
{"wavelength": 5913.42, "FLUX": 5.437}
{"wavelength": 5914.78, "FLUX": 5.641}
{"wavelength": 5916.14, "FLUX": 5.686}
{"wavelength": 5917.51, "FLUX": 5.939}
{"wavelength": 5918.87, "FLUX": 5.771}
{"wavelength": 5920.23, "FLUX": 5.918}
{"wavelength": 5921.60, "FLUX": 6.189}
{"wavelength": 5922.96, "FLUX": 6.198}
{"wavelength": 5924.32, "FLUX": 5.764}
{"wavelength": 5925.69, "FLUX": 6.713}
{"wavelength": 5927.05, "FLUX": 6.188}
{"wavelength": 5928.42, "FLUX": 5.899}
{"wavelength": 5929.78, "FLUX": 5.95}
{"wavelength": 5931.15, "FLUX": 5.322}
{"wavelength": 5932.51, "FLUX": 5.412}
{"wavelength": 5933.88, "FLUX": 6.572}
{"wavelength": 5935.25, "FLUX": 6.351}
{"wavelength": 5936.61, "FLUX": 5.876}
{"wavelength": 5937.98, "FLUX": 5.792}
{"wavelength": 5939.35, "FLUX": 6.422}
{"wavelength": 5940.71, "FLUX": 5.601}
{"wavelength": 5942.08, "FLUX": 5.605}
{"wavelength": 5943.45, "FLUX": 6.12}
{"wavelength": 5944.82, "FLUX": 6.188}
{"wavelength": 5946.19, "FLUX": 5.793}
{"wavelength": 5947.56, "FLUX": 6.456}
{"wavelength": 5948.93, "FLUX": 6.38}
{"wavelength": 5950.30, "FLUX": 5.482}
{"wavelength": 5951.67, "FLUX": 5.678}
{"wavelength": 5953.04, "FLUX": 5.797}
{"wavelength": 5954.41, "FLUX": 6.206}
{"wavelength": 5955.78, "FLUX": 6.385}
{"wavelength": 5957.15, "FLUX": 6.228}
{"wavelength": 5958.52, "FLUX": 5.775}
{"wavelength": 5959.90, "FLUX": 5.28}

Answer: 3.8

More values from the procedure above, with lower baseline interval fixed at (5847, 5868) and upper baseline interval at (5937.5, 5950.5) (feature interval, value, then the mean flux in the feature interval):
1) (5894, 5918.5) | 1.4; 5.62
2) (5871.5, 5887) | -0.3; 6.05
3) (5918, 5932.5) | 0.0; 5.97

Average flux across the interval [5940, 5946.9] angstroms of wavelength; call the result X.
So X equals 5.87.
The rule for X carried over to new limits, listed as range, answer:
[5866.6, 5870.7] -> 6.39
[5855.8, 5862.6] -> 5.76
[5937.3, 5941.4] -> 5.94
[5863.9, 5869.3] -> 6.26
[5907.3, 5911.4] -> 5.76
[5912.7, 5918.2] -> 5.68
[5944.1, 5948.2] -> 6.14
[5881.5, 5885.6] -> 5.81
